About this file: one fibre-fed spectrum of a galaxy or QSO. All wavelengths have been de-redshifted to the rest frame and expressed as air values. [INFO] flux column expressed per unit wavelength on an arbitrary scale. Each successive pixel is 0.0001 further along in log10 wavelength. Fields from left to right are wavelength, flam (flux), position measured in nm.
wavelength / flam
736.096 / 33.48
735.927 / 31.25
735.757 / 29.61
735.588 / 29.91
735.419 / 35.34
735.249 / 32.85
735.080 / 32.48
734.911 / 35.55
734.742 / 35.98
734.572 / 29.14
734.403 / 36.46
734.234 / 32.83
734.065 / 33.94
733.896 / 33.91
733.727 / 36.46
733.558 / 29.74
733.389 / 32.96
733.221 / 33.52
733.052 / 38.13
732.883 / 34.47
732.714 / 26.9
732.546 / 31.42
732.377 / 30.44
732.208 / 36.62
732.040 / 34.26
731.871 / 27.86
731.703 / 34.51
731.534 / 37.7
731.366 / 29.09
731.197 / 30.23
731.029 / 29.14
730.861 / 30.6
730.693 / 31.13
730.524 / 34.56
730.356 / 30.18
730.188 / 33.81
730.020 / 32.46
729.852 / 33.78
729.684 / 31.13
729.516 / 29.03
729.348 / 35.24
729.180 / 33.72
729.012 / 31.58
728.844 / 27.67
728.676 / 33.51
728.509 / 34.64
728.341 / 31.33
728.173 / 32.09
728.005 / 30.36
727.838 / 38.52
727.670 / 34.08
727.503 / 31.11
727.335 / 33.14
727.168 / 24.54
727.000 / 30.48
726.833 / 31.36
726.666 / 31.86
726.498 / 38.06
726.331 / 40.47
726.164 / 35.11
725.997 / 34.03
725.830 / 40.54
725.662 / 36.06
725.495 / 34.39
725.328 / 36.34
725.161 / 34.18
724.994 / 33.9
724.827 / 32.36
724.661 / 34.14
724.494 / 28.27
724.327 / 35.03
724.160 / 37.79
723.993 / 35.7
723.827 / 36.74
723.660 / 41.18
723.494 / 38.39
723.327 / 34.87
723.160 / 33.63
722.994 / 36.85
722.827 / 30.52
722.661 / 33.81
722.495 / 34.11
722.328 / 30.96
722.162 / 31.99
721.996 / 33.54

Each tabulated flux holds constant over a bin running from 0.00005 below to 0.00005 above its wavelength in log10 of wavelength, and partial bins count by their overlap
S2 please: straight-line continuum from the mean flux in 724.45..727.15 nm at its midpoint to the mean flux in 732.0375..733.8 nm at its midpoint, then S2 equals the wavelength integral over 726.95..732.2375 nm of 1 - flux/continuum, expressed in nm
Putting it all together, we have 0.25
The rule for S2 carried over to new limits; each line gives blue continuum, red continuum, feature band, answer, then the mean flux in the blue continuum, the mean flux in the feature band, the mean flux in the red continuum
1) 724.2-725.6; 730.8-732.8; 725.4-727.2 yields -0.07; 33.8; 34.5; 31.6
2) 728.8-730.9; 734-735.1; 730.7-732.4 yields 0.03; 32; 32.1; 33.8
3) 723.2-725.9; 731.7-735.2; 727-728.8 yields 0.13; 35.5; 32.1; 33.2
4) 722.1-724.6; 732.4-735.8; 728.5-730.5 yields 0.09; 34.7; 32.2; 33.1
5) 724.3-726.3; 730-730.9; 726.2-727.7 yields 0.05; 34.7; 32.8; 32.2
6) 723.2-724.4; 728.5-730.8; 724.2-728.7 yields 0.14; 37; 33.7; 32.2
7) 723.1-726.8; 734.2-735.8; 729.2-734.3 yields 0.20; 35.5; 32.6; 33.1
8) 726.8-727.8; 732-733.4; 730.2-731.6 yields 0.04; 31.1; 31.6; 33.2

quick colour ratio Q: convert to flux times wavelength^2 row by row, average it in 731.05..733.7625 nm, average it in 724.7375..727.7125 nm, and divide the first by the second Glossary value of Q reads 1.0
